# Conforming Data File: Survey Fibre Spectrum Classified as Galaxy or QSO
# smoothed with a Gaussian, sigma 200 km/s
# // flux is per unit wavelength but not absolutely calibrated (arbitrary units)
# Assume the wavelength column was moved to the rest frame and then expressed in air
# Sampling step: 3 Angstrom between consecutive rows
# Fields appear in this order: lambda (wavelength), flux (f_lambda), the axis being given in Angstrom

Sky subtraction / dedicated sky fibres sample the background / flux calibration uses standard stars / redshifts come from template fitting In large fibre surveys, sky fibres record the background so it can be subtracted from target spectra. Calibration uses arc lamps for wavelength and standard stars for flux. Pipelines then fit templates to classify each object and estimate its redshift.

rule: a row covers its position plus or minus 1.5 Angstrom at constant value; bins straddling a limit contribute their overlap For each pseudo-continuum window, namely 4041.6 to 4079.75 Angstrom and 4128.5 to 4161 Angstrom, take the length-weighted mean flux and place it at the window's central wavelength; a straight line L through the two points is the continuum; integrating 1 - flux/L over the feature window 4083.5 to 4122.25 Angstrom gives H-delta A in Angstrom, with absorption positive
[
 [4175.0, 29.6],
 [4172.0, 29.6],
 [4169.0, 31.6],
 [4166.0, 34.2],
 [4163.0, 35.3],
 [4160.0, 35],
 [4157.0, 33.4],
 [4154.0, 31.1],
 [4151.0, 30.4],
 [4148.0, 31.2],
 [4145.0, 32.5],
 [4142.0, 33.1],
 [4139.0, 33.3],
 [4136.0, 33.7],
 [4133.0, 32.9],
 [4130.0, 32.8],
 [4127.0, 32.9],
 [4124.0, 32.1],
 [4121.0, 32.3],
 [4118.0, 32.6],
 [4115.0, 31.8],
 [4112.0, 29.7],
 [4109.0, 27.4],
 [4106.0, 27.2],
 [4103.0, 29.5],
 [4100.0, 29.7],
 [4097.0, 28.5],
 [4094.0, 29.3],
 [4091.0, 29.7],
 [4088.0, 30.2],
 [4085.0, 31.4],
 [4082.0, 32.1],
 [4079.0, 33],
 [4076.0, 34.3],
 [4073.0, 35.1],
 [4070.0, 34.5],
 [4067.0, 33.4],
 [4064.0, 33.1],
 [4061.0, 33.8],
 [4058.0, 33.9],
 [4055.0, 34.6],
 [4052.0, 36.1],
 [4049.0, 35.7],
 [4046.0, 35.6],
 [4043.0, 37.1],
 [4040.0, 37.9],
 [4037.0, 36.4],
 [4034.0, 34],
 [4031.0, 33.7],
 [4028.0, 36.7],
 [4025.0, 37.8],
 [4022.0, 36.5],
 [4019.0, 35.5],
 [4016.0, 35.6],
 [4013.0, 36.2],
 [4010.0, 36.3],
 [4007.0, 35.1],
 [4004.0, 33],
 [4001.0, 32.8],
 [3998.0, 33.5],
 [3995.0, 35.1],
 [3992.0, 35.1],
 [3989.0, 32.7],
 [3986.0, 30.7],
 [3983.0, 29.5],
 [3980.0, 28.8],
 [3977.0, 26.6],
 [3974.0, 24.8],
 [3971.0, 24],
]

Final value 4.3 Angstrom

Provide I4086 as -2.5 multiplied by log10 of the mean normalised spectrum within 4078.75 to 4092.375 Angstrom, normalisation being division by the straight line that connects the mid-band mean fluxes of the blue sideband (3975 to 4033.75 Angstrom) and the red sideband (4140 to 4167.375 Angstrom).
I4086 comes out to 0.07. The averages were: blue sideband 33.7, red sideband 32.9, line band 31.1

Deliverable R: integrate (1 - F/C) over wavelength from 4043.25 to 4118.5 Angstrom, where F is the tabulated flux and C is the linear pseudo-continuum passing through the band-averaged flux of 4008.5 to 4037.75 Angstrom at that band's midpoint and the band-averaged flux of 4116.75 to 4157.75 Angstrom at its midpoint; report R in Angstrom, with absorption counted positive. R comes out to 4.4 Angstrom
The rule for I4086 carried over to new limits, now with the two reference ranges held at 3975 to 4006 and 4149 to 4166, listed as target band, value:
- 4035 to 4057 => -0.12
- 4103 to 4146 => 0.04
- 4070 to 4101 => 0.03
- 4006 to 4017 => -0.13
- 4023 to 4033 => -0.13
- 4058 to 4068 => -0.04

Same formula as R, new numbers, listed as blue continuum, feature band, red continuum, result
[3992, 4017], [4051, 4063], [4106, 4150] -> -0.4 Angstrom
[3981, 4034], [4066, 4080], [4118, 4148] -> -0.2 Angstrom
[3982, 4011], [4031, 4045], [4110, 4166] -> -1.2 Angstrom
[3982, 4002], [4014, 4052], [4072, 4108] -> -4.9 Angstrom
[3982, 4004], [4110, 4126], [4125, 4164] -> 0.6 Angstrom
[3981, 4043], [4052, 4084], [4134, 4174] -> 0.0 Angstrom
